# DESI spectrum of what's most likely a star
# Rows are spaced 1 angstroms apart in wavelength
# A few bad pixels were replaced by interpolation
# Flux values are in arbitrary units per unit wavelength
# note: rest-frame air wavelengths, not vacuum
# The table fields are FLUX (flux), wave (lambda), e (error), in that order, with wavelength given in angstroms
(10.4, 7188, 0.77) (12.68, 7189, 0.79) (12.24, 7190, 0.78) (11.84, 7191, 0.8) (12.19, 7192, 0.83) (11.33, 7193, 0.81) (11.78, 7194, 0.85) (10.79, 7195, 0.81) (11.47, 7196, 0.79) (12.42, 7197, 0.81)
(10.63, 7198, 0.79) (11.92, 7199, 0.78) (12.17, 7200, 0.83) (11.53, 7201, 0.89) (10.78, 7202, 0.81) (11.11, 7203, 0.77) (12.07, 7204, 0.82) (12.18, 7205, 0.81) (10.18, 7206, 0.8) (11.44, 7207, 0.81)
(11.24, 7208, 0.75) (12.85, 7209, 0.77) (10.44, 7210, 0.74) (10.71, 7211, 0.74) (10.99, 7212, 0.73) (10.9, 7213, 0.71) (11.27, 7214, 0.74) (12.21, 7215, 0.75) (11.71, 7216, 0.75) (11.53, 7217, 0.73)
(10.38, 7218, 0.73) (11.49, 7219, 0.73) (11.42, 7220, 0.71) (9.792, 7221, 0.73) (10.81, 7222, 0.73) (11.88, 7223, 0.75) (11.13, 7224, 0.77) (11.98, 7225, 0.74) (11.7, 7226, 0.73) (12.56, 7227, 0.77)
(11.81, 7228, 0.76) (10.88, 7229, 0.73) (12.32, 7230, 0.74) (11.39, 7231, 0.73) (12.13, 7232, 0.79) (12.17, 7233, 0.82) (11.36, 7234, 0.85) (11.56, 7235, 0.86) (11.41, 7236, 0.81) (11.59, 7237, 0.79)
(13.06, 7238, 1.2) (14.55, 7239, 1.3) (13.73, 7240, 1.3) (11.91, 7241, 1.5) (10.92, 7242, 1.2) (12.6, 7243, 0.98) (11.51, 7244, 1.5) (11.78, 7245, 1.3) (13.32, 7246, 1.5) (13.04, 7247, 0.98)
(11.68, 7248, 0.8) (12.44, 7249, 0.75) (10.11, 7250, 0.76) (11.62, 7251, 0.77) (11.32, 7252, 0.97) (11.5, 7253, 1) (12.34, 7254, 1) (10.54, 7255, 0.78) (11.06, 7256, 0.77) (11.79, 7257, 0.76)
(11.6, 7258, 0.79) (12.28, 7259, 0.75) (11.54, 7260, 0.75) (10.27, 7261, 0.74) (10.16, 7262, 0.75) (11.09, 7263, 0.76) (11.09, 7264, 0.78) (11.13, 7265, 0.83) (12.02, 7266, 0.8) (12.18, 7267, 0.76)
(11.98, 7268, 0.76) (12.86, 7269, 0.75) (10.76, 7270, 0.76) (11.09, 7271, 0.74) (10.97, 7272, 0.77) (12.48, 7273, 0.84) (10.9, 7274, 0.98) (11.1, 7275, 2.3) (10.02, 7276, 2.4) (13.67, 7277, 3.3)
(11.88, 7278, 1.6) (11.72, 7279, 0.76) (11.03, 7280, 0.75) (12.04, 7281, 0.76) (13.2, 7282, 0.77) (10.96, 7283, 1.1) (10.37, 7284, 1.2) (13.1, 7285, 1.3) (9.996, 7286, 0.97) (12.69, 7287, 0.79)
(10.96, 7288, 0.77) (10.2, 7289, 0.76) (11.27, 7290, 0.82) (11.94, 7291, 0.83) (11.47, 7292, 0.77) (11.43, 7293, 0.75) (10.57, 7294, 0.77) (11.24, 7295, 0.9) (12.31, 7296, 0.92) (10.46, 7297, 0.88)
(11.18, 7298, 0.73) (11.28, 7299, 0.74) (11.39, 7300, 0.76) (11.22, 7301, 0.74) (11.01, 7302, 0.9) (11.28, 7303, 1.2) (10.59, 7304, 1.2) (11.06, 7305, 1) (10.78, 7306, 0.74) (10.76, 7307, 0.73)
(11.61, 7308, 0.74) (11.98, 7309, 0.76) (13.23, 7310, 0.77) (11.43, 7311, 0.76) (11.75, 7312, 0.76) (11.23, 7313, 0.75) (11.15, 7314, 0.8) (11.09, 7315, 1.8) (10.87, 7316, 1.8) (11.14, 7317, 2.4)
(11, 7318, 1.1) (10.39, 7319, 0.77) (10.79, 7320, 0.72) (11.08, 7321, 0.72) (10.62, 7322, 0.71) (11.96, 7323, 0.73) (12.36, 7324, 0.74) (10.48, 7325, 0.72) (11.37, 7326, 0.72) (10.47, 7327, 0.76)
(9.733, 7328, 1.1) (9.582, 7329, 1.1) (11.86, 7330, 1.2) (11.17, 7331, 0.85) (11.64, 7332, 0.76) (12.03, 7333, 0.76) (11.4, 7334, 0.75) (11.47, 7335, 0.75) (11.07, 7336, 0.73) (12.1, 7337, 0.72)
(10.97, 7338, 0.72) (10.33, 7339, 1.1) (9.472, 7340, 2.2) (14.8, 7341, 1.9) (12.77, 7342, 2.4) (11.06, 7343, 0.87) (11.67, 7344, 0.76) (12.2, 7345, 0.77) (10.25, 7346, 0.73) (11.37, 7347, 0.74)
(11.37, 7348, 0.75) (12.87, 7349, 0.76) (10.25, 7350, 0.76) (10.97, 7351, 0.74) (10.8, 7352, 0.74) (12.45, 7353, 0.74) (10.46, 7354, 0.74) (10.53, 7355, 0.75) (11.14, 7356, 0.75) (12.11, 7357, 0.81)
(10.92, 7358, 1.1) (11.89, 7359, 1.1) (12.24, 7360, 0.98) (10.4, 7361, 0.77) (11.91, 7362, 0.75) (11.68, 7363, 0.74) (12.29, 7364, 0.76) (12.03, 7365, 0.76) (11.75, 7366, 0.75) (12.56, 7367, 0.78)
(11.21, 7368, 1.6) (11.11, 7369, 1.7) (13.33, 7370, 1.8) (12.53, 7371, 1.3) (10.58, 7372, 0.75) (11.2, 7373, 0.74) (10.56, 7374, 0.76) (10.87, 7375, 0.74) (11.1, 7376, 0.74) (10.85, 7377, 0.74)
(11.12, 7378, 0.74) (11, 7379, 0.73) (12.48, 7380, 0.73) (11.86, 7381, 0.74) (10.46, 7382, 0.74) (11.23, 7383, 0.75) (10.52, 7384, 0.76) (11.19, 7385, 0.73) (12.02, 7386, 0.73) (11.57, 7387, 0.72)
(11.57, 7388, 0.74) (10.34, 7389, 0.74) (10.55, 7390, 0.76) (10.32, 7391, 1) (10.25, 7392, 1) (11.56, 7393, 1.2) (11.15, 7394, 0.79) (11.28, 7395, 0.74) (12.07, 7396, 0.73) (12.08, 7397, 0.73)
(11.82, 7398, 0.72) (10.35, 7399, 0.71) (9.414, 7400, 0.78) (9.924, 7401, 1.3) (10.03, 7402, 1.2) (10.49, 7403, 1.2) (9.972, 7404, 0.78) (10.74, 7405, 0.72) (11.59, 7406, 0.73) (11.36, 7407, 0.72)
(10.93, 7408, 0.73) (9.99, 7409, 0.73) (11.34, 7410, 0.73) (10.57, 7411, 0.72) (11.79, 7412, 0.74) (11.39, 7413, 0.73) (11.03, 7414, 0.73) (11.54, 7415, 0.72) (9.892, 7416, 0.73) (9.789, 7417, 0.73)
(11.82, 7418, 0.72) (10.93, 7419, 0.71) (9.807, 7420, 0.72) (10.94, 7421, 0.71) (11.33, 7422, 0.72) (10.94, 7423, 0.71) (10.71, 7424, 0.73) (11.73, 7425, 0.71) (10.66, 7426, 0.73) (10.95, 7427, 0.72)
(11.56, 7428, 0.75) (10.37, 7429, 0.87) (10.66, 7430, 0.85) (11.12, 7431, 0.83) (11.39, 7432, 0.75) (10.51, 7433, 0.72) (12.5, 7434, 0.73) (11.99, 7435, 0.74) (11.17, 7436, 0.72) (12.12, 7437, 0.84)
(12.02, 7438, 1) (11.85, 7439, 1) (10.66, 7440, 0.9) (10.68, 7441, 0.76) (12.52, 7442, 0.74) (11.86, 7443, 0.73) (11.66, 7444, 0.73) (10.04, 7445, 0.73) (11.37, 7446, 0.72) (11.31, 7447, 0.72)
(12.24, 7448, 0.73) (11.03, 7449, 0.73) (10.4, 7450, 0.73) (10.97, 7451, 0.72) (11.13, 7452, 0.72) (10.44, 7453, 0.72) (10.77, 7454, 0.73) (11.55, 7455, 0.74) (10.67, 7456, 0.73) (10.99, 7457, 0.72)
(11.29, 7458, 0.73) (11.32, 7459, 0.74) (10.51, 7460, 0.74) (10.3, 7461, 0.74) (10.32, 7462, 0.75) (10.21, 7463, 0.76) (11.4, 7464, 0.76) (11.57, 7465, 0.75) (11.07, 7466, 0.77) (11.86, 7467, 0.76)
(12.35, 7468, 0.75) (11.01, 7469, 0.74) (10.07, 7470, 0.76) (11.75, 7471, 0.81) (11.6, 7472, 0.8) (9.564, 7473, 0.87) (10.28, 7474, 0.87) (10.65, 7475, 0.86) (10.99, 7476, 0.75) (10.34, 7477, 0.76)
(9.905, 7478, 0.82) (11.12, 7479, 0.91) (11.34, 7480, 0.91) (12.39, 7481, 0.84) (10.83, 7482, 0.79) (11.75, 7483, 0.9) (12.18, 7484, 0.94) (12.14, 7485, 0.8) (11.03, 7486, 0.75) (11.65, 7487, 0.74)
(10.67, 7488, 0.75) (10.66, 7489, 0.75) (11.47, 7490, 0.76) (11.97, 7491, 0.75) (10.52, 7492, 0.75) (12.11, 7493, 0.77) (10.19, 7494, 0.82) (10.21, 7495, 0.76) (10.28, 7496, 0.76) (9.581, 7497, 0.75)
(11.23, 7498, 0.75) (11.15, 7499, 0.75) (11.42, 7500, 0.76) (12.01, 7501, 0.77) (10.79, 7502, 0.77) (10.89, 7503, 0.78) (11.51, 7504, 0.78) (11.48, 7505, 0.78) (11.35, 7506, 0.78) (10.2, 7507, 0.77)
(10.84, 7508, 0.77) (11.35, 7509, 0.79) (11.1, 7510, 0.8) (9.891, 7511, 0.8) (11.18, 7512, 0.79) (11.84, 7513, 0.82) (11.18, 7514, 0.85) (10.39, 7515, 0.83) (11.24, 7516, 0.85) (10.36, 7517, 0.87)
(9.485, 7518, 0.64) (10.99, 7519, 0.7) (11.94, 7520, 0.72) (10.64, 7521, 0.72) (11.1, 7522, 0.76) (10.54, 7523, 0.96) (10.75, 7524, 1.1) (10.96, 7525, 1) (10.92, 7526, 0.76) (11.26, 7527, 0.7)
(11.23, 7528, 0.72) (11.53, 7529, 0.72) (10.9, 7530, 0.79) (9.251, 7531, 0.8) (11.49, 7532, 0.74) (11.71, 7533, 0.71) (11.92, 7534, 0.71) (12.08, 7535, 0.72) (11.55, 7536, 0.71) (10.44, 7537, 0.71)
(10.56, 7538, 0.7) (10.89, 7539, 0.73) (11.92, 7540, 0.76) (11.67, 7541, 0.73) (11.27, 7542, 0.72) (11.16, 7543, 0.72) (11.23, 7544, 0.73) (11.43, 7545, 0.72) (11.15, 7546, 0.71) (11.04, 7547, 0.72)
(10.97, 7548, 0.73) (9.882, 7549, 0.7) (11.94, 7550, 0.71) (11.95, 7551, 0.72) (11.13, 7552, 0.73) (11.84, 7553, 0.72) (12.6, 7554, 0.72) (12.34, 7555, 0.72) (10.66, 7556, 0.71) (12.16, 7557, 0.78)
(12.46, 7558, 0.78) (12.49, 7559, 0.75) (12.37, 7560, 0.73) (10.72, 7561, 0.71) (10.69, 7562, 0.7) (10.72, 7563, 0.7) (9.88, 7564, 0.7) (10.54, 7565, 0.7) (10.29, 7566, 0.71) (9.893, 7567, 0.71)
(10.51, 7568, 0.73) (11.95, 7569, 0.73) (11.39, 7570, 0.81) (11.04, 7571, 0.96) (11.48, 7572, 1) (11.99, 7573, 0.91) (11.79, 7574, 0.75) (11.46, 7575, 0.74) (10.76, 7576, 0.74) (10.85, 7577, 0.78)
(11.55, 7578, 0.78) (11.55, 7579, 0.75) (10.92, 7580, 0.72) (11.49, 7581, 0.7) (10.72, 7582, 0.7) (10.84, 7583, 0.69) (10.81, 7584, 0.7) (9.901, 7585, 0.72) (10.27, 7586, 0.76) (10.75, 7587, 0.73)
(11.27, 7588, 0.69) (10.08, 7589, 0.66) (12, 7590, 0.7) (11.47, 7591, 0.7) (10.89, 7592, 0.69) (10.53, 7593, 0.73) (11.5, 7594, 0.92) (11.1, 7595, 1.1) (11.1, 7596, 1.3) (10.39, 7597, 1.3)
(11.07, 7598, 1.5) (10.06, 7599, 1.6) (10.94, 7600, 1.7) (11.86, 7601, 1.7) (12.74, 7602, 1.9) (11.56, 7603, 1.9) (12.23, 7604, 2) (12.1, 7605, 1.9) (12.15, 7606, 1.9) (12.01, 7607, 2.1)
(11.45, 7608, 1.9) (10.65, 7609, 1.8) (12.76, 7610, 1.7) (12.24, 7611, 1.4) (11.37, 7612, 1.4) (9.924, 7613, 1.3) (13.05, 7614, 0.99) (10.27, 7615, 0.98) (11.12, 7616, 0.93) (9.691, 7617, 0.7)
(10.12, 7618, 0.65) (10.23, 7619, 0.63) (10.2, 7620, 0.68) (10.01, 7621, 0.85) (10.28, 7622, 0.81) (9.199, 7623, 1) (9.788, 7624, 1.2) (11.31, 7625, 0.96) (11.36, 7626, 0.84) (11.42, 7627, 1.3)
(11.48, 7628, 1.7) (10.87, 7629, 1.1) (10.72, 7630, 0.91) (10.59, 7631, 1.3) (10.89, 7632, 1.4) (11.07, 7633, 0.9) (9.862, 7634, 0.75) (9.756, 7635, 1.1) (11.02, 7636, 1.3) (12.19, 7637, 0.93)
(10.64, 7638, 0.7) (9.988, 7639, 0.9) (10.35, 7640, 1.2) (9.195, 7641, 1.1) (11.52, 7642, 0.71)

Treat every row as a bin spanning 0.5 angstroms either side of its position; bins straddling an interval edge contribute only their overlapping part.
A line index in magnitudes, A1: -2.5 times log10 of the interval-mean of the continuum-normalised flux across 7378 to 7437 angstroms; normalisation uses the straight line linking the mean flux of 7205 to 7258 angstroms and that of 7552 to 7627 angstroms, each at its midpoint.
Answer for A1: 0.037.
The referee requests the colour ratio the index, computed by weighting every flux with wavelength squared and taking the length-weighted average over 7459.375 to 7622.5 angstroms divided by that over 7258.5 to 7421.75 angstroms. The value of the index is 1.0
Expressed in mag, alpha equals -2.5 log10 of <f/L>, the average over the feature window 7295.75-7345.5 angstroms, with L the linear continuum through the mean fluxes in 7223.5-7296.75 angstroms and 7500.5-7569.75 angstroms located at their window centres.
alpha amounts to 0.025 mag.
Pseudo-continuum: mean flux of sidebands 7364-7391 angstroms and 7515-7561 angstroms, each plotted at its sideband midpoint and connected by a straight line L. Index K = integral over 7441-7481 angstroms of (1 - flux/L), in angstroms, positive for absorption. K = 1.0 angstroms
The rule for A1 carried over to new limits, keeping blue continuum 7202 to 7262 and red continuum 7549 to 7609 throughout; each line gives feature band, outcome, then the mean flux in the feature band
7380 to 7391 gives 0.030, 11.2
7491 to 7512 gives 0.039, 10.9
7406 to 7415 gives 0.032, 11.1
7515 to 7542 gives 0.026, 11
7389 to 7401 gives 0.052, 10.9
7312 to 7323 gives 0.050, 11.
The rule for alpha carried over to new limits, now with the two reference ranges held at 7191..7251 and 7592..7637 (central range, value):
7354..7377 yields -0.01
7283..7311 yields 0.02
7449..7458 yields 0.04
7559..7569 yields 0.03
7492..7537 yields 0.02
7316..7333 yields 0.05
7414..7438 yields 0.02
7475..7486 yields 0.00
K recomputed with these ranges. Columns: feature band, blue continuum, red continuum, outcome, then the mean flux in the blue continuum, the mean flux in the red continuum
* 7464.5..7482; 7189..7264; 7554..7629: 0.4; 11.6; 11.1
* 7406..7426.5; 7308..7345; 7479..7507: 0.6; 11.3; 11.2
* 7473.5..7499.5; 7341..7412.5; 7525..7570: 0.5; 11.3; 11.2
